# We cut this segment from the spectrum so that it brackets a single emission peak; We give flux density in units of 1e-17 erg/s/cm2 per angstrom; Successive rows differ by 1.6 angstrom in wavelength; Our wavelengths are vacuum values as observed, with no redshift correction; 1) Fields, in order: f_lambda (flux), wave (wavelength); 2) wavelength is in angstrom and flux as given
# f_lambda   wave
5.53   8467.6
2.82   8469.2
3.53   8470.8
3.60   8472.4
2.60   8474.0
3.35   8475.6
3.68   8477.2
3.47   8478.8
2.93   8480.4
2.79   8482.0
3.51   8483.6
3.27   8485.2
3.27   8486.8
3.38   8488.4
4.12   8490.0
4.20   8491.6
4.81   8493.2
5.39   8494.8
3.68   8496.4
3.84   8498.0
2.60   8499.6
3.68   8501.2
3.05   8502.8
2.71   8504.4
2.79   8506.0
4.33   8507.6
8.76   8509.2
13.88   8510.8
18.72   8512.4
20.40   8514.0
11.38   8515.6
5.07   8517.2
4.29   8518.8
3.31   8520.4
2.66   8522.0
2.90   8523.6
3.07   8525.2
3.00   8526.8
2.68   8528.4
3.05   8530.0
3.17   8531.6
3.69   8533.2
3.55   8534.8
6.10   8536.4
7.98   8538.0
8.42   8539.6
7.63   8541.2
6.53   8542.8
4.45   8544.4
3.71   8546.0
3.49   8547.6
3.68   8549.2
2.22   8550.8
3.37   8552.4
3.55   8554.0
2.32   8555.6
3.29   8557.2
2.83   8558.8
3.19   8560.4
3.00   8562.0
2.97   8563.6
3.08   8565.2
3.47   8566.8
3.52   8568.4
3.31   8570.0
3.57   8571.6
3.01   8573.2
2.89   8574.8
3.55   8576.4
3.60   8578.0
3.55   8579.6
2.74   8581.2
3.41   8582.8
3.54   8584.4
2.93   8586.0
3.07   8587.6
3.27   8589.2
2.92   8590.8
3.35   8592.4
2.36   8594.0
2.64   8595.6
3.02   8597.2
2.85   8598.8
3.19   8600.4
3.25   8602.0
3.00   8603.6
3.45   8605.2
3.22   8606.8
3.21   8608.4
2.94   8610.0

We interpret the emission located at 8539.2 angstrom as [N II]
